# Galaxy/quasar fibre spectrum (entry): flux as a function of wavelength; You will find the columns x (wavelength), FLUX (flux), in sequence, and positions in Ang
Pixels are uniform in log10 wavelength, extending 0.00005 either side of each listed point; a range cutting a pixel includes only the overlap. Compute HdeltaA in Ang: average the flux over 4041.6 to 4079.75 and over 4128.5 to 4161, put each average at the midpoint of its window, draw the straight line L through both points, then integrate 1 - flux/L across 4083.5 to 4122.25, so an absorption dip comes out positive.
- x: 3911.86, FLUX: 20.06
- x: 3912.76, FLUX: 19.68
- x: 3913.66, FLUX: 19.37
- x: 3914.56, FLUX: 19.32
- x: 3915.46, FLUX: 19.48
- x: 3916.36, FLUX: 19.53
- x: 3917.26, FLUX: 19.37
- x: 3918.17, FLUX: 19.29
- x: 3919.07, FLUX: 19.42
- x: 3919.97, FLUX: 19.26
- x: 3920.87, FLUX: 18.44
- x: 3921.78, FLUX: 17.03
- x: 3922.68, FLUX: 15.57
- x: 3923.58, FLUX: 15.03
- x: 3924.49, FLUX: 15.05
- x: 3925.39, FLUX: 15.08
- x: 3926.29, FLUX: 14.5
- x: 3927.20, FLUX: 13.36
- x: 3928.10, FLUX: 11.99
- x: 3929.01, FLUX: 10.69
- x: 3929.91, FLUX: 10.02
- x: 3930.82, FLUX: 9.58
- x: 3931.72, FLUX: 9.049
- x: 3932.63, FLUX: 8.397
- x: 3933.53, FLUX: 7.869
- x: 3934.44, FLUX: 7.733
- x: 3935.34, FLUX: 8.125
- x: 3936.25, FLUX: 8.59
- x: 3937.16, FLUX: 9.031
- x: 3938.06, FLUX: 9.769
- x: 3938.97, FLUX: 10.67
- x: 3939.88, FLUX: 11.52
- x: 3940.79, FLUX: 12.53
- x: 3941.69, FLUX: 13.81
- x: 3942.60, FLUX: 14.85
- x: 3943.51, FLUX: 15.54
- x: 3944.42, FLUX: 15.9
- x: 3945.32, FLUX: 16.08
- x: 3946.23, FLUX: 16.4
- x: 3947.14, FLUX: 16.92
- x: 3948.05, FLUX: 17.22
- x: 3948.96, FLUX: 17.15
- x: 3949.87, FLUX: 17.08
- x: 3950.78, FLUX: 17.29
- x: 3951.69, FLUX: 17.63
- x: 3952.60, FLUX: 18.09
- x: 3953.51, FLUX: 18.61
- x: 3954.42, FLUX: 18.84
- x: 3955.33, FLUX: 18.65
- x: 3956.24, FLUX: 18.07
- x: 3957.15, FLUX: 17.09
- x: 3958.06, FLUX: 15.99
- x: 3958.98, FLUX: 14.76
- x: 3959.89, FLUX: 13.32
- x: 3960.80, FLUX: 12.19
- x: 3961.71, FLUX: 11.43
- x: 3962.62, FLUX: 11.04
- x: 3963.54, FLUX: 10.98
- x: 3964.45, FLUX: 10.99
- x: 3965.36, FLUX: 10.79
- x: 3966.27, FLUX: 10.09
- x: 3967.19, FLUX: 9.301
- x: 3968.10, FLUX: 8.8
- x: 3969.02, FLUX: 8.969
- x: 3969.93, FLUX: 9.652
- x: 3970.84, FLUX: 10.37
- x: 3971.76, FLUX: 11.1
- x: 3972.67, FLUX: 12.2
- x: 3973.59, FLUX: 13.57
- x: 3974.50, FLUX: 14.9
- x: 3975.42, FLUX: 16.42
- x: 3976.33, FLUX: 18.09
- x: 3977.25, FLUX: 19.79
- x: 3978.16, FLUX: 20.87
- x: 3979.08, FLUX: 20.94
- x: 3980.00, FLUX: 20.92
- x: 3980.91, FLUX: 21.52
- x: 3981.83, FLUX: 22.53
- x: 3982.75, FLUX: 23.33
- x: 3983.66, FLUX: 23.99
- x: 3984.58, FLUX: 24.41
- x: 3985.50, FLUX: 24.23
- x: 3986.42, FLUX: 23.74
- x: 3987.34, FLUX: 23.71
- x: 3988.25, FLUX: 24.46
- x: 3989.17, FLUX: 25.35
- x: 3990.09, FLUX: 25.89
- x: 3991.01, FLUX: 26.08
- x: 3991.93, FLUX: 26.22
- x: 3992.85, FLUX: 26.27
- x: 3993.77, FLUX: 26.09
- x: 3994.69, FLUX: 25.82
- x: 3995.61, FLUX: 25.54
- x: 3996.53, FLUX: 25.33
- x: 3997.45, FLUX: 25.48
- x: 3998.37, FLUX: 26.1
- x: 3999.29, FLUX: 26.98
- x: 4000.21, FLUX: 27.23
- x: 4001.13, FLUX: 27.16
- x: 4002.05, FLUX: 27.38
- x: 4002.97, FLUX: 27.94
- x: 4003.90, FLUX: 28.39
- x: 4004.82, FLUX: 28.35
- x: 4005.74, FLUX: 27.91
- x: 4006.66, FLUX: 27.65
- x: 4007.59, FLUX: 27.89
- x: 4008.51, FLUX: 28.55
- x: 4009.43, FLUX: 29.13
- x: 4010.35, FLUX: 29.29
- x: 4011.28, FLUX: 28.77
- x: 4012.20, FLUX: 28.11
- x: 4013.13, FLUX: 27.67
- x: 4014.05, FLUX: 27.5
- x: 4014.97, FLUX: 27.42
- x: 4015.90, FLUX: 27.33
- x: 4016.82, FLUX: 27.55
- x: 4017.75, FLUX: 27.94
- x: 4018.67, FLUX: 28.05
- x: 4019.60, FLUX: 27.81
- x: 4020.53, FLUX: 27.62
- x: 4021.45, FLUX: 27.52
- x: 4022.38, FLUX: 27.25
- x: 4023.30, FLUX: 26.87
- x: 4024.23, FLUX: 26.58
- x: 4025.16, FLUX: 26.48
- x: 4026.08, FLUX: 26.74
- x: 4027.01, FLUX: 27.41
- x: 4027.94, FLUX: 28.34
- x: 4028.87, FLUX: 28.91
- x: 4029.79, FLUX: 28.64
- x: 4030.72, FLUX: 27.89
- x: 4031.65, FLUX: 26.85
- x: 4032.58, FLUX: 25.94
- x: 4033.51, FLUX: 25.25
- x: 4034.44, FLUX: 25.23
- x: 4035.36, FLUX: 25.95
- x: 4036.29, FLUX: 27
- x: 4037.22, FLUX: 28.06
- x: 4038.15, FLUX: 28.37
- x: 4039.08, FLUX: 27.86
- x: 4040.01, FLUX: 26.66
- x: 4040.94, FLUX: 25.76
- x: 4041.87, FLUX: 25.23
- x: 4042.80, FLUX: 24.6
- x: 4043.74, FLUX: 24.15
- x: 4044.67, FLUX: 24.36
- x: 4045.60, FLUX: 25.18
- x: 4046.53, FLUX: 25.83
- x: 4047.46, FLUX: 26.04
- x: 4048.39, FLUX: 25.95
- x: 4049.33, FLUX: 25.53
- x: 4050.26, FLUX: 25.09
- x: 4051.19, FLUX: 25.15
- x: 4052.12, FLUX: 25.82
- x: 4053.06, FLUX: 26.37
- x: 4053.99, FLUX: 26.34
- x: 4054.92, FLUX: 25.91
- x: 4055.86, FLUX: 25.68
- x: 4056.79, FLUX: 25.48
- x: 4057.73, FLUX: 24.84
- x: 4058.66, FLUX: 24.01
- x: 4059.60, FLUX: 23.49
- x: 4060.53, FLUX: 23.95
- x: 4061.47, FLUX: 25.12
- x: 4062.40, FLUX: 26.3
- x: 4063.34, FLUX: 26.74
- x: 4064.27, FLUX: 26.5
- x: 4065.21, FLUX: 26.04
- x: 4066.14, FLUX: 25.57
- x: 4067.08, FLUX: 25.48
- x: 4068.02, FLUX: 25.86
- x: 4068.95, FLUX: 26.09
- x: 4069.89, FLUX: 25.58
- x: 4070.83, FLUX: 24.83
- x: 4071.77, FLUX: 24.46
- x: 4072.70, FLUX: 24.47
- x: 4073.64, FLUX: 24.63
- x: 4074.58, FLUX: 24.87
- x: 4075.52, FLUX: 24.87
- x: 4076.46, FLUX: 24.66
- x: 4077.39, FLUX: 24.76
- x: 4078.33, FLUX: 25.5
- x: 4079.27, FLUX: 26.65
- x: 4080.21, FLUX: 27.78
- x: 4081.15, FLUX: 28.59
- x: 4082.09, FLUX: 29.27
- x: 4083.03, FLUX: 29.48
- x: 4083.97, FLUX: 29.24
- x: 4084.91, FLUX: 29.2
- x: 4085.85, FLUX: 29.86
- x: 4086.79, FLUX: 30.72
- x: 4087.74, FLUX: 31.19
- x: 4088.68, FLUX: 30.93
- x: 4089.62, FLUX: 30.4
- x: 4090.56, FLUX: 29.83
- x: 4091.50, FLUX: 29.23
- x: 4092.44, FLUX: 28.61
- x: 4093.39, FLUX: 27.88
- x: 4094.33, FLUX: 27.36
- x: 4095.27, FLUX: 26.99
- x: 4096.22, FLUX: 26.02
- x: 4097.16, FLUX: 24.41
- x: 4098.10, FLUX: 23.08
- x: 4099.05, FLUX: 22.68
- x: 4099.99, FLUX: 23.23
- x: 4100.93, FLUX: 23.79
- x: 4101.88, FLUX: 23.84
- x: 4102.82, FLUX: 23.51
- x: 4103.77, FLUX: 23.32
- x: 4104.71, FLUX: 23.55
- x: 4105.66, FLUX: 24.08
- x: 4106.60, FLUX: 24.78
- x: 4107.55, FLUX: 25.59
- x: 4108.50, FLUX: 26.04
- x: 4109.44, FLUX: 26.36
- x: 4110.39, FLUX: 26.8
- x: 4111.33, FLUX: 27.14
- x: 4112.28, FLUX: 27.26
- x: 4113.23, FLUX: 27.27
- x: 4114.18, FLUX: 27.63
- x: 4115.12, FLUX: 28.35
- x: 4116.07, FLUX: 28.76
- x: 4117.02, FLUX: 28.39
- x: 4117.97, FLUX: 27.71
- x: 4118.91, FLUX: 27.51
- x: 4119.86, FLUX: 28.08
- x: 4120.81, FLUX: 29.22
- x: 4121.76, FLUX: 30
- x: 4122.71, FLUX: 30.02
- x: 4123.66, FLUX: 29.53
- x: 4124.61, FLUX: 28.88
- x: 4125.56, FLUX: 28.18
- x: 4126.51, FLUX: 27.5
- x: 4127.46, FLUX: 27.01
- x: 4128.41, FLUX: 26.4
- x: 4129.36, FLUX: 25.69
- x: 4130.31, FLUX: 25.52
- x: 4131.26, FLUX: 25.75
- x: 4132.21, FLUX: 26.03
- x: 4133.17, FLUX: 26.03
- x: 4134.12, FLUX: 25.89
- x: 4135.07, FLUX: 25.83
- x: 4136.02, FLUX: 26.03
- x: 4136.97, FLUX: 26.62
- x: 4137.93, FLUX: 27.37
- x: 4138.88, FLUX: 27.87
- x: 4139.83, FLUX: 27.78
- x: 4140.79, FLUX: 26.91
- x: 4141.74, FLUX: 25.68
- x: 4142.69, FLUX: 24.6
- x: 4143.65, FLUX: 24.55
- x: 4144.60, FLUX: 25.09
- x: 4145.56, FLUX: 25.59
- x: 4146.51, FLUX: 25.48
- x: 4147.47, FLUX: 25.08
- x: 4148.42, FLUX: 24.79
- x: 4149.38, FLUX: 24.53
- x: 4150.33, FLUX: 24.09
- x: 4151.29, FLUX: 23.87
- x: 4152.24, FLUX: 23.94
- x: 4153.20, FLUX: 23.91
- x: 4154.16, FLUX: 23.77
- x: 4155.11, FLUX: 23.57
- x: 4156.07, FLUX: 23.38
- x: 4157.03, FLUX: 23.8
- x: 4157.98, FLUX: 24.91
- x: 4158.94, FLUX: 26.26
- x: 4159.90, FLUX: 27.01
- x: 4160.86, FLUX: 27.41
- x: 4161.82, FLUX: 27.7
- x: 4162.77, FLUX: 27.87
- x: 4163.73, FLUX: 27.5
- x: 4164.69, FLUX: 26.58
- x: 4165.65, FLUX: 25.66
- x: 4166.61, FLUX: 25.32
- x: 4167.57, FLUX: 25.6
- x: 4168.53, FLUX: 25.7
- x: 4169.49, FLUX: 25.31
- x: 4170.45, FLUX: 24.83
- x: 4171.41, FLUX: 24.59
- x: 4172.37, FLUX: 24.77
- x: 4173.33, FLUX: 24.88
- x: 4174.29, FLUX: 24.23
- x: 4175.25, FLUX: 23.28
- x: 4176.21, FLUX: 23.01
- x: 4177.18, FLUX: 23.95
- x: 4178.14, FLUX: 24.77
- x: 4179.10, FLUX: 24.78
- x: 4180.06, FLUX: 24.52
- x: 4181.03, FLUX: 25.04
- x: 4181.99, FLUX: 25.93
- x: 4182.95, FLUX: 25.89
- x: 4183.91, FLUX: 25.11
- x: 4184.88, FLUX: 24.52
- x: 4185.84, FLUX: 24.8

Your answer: -2.6 Ang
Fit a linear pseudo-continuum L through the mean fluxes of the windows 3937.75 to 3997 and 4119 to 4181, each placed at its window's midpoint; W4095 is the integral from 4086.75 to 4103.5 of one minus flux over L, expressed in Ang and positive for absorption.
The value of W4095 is -2.47 Ang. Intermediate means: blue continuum 17.4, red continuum 25.8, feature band 26.7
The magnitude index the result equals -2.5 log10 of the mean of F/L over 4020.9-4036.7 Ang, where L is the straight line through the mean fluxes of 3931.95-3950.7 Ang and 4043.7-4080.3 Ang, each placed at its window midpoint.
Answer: -0.23 mag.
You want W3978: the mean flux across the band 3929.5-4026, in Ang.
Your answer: 19.8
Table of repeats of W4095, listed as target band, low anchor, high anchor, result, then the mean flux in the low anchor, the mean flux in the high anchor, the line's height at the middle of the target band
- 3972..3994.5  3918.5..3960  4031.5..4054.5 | -2.9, 14.3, 25.9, 19.2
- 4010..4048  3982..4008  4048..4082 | -1.7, 26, 25.6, 25.8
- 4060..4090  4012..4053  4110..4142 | 0.2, 26.7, 27.4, 27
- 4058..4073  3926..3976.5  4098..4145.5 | -2.2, 13.1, 26.4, 22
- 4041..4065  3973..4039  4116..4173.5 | 0.5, 25.7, 26.2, 25.9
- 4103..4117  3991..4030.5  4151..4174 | -0.1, 27.4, 25.3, 26.1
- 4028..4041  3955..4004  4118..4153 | -3.1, 19.4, 26.5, 21.9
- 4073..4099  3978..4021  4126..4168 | -1.6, 26.2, 25.7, 25.9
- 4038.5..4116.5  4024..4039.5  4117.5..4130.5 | 4.0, 27.2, 28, 27.6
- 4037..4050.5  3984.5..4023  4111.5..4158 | 0.4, 26.9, 26.4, 26.7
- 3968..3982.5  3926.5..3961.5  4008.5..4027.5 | 2.8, 13.7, 27.7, 19.6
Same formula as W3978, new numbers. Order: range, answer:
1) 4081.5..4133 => 27.2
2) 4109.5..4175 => 26.3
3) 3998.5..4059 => 26.9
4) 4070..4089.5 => 27.3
